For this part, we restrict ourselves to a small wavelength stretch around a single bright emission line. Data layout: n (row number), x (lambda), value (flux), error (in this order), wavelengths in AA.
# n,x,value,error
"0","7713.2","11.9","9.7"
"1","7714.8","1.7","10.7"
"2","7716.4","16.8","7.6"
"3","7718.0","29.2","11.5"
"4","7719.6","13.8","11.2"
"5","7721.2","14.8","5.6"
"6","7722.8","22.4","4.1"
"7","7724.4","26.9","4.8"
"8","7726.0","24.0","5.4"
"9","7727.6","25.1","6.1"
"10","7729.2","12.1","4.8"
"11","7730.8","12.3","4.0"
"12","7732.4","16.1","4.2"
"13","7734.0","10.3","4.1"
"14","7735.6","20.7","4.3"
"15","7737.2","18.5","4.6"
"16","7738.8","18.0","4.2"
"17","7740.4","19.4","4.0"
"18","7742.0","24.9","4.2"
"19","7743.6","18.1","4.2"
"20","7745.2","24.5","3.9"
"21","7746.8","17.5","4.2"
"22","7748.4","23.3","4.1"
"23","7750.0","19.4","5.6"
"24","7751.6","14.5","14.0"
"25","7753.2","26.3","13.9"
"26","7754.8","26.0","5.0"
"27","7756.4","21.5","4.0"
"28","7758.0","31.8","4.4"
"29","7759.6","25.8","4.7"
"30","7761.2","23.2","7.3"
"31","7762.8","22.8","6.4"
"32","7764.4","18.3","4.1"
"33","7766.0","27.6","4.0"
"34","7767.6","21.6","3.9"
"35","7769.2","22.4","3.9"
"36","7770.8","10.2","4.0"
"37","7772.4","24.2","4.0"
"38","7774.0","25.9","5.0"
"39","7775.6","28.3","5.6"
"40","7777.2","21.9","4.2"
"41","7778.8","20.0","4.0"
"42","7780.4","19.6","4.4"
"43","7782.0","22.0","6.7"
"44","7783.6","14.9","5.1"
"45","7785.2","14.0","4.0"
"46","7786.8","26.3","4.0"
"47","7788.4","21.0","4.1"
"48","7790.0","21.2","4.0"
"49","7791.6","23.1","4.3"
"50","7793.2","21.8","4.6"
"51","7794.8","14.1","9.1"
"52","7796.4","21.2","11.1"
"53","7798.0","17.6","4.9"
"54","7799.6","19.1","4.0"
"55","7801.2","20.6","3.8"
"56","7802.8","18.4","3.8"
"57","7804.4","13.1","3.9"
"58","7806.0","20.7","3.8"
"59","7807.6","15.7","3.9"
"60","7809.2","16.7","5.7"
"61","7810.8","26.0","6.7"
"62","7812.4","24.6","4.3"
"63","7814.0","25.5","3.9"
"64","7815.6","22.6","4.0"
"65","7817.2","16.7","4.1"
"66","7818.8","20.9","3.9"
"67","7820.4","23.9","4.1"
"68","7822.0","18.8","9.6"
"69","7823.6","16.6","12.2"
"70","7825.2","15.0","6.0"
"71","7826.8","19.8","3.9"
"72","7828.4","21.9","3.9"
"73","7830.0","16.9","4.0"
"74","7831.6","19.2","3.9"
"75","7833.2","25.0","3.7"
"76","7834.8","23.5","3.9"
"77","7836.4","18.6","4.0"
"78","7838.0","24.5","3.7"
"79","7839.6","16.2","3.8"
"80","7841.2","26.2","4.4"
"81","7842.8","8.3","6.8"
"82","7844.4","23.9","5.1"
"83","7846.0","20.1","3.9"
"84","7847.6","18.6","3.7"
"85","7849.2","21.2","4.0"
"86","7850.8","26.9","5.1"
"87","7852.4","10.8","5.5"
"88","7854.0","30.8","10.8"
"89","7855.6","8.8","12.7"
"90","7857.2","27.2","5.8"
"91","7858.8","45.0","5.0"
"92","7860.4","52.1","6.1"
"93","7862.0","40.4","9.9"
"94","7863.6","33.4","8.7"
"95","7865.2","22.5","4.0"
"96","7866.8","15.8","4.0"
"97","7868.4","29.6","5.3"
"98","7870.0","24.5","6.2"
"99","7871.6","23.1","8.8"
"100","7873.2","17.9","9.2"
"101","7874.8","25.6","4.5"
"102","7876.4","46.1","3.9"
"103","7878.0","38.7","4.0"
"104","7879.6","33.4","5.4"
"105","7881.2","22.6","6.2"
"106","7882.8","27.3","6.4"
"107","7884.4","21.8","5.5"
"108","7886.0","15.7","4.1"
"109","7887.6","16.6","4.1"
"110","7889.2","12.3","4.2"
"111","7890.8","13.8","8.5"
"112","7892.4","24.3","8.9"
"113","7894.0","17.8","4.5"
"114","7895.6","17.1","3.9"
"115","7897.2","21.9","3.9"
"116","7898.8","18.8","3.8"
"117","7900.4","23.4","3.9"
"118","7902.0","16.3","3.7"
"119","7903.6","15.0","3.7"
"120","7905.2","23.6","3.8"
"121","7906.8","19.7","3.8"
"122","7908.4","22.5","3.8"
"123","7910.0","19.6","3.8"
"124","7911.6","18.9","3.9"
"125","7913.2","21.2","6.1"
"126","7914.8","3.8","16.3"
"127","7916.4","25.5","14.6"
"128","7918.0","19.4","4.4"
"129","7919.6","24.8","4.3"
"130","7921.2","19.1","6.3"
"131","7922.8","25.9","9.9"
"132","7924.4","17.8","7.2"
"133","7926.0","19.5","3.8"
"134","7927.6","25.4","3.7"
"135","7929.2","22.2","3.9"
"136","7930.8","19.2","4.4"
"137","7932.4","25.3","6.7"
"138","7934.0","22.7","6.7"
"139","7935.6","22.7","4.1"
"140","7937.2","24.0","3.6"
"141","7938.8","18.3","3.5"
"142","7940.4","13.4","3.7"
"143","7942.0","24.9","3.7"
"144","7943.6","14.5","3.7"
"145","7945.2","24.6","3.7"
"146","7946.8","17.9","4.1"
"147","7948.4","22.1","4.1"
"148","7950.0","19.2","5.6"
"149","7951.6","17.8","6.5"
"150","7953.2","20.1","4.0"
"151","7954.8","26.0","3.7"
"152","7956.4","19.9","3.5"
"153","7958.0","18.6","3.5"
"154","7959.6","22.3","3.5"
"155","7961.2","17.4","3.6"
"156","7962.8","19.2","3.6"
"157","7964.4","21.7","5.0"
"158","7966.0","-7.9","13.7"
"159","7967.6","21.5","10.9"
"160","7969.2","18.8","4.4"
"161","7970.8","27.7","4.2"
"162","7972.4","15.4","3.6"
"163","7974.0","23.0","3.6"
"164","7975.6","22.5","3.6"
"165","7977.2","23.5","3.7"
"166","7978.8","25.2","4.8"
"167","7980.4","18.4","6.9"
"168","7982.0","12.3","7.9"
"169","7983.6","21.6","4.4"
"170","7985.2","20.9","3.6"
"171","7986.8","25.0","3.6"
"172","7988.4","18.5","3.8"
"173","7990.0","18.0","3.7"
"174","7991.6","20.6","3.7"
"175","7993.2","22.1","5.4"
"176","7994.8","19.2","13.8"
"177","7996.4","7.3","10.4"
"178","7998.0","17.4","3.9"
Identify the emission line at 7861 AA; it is [S II] 6716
